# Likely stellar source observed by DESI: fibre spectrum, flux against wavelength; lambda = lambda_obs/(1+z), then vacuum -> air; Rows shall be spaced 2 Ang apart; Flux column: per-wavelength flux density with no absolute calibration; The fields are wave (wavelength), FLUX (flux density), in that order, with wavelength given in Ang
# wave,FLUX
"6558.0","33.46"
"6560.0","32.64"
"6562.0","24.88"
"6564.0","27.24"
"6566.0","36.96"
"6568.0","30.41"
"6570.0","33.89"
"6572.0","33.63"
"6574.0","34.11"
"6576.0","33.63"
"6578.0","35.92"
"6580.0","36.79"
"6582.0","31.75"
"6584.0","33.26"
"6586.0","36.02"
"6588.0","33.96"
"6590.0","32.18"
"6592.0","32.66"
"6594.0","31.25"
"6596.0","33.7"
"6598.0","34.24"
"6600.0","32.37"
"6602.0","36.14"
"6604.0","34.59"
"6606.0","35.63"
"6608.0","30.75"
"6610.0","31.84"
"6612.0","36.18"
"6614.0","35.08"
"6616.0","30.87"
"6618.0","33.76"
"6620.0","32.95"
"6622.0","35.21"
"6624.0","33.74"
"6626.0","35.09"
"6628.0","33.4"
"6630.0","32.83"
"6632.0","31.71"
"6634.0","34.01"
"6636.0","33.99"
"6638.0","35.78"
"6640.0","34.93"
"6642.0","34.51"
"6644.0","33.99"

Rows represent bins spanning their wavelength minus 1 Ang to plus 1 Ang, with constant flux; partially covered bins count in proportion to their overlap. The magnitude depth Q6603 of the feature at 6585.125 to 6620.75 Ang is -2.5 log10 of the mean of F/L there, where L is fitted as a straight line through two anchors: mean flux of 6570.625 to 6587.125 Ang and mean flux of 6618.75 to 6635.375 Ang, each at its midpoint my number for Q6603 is 0.01 mag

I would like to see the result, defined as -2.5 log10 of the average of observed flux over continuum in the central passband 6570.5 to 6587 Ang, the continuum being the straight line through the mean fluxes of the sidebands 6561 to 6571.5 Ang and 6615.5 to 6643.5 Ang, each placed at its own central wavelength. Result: -0.10 mag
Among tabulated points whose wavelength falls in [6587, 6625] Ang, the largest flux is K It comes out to 36.18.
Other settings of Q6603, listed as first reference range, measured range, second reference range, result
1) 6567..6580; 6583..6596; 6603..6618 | 0.02 mag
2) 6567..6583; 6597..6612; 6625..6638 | 0.00 mag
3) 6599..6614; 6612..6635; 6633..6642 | 0.02 mag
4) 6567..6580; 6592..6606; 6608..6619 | -0.01 mag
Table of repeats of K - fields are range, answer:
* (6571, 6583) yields 36.79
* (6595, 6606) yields 36.14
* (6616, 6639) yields 35.78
